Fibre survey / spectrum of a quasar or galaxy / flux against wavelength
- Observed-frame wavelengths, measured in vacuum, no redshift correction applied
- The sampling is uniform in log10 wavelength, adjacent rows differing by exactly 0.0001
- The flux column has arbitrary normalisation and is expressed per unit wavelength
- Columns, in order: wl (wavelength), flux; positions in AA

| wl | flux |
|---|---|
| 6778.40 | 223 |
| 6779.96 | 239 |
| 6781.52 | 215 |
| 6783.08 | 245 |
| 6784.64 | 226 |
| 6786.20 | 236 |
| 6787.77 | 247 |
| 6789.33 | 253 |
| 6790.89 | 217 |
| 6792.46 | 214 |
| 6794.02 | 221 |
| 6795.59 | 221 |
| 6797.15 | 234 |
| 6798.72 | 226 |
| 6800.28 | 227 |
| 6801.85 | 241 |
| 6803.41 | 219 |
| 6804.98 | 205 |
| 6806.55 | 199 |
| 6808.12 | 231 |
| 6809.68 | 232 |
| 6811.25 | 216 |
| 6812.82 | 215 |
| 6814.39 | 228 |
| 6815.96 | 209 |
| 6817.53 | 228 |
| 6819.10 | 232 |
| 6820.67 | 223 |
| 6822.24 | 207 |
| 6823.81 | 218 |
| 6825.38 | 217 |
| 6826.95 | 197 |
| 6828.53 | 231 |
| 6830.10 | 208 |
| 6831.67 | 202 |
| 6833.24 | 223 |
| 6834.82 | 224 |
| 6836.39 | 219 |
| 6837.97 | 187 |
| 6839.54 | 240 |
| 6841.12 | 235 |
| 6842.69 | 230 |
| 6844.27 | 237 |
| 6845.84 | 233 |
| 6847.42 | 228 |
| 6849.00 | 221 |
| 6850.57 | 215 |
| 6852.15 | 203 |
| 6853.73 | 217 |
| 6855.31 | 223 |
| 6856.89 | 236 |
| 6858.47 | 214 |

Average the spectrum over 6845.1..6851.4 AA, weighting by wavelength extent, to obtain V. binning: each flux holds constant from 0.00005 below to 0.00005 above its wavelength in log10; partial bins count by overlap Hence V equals 224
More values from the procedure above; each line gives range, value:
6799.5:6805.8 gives 223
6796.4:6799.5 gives 230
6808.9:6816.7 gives 220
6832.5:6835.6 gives 223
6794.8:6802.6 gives 230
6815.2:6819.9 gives 223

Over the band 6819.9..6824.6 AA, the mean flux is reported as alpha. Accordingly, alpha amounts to 216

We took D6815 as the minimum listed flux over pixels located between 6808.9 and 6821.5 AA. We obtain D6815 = 209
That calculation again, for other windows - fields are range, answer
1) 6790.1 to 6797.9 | 214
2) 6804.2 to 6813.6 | 199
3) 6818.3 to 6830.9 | 197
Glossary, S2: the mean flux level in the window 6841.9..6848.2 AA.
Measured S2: 232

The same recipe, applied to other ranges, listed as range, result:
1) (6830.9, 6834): 213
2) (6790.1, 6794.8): 217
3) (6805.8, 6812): 220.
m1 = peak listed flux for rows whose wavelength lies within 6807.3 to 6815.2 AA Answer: 232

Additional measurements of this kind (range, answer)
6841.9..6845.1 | 237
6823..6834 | 231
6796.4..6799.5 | 234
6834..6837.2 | 224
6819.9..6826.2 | 223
